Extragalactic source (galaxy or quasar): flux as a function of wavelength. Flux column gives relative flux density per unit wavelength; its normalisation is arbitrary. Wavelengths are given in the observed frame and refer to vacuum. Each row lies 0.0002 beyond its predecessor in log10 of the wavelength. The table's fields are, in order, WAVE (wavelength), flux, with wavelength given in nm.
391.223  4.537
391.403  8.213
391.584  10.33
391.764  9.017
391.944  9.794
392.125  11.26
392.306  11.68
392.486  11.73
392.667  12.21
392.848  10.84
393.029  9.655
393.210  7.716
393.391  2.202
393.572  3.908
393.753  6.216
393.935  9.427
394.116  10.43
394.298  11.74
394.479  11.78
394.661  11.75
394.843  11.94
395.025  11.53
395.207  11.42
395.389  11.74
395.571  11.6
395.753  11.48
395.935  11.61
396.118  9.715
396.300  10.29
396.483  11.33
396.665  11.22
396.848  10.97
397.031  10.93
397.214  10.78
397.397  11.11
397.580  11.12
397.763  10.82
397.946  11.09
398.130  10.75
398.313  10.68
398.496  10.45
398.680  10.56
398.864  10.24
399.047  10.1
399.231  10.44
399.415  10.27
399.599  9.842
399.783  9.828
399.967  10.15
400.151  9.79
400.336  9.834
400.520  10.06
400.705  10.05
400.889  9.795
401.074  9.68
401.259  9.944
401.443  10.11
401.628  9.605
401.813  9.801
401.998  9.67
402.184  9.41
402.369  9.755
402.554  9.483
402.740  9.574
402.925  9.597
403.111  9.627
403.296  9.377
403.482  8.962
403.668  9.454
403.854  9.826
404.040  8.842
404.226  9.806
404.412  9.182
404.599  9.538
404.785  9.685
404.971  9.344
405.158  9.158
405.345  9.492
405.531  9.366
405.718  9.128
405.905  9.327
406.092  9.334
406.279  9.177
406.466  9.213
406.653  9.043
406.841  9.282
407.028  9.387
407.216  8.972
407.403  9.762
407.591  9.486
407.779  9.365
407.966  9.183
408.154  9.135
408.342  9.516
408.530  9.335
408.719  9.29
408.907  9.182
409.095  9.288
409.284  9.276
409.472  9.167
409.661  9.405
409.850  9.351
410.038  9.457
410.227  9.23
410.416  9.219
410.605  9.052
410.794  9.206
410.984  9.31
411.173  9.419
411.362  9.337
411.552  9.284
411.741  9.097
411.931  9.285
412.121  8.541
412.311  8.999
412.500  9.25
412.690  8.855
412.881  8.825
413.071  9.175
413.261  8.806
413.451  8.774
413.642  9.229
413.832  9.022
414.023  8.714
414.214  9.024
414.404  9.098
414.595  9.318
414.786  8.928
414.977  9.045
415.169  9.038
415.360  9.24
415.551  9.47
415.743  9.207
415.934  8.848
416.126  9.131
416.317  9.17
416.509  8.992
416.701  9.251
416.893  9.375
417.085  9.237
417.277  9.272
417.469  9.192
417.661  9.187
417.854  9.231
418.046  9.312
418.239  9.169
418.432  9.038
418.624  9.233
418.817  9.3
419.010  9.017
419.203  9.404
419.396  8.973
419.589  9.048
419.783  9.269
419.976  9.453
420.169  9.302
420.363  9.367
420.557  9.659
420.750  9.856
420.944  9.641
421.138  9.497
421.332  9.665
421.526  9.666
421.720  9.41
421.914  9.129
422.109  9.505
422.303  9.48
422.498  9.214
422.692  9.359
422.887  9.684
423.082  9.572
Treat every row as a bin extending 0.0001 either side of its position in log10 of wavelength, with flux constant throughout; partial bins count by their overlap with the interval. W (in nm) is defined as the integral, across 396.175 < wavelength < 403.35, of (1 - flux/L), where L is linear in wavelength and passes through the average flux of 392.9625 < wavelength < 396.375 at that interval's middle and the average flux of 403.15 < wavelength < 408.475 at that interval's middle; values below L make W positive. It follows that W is -0.46 nm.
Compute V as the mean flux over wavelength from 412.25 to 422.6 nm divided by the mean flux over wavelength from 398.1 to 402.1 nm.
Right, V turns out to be 0.9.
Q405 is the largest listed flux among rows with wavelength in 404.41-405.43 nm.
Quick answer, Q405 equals 9.685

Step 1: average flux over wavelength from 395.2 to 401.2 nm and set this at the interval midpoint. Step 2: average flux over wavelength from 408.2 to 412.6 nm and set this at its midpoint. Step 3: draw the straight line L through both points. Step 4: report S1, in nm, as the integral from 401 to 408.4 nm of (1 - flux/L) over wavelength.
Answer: 0.32 nm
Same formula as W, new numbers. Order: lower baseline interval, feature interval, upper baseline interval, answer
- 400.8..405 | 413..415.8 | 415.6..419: 0.06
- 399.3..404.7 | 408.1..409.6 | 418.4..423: 0.05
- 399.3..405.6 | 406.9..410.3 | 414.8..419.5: 0.05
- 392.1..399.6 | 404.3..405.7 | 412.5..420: 0.06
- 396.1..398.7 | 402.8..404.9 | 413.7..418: 0.16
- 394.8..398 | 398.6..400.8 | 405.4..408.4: 0.10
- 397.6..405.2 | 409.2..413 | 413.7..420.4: 0.10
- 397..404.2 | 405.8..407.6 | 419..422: 0.10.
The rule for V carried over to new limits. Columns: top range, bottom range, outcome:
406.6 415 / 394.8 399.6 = 0.84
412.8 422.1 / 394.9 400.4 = 0.86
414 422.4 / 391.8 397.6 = 0.90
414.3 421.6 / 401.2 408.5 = 0.98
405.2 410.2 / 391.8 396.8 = 0.91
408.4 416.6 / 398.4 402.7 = 0.92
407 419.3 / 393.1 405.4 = 0.92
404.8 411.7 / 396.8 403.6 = 0.92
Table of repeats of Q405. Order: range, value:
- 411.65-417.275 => 9.47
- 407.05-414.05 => 9.762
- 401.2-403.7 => 10.11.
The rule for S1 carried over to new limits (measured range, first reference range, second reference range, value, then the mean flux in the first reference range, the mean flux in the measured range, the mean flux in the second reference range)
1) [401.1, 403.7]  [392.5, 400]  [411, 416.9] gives 0.07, 10.3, 9.6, 9.09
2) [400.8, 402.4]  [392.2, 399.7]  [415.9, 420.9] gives 0.05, 10.4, 9.75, 9.25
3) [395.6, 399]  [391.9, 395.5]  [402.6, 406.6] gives -0.37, 9.96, 10.8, 9.38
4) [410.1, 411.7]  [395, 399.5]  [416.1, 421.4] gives 0.10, 10.9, 9.26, 9.3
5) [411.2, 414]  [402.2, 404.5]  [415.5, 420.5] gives 0.08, 9.46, 9.04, 9.21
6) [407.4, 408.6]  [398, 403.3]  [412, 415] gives 0.00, 9.96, 9.37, 8.98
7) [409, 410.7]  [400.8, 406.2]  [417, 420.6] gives 0.02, 9.51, 9.27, 9.24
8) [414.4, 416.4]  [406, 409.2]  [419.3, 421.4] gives 0.05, 9.29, 9.14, 9.43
